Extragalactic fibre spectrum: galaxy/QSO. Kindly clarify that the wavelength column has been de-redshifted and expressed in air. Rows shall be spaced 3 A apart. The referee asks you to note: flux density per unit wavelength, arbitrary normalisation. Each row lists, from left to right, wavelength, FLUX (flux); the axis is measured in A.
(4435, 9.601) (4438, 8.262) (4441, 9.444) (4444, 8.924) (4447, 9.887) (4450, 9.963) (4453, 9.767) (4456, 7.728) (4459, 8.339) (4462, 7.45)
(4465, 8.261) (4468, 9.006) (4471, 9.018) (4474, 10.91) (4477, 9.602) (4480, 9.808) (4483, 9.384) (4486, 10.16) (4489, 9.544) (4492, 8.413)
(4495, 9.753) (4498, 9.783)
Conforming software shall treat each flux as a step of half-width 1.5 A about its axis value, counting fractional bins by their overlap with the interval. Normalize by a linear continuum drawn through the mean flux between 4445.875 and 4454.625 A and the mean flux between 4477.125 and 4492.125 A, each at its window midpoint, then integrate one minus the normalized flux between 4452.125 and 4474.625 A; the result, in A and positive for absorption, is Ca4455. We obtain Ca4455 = 2.4 A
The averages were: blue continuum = 9.84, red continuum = 9.57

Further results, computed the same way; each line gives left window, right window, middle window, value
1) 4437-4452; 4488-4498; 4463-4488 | -0.4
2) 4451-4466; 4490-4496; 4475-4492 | -1.4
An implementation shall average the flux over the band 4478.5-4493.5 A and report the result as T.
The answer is 9.46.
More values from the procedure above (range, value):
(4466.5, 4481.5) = 9.67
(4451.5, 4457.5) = 8.75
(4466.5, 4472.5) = 9.01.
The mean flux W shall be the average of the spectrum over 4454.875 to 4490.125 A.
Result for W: 9.11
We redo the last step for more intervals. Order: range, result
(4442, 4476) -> 9.04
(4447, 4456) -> 9.51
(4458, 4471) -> 8.35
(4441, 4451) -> 9.55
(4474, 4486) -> 9.83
